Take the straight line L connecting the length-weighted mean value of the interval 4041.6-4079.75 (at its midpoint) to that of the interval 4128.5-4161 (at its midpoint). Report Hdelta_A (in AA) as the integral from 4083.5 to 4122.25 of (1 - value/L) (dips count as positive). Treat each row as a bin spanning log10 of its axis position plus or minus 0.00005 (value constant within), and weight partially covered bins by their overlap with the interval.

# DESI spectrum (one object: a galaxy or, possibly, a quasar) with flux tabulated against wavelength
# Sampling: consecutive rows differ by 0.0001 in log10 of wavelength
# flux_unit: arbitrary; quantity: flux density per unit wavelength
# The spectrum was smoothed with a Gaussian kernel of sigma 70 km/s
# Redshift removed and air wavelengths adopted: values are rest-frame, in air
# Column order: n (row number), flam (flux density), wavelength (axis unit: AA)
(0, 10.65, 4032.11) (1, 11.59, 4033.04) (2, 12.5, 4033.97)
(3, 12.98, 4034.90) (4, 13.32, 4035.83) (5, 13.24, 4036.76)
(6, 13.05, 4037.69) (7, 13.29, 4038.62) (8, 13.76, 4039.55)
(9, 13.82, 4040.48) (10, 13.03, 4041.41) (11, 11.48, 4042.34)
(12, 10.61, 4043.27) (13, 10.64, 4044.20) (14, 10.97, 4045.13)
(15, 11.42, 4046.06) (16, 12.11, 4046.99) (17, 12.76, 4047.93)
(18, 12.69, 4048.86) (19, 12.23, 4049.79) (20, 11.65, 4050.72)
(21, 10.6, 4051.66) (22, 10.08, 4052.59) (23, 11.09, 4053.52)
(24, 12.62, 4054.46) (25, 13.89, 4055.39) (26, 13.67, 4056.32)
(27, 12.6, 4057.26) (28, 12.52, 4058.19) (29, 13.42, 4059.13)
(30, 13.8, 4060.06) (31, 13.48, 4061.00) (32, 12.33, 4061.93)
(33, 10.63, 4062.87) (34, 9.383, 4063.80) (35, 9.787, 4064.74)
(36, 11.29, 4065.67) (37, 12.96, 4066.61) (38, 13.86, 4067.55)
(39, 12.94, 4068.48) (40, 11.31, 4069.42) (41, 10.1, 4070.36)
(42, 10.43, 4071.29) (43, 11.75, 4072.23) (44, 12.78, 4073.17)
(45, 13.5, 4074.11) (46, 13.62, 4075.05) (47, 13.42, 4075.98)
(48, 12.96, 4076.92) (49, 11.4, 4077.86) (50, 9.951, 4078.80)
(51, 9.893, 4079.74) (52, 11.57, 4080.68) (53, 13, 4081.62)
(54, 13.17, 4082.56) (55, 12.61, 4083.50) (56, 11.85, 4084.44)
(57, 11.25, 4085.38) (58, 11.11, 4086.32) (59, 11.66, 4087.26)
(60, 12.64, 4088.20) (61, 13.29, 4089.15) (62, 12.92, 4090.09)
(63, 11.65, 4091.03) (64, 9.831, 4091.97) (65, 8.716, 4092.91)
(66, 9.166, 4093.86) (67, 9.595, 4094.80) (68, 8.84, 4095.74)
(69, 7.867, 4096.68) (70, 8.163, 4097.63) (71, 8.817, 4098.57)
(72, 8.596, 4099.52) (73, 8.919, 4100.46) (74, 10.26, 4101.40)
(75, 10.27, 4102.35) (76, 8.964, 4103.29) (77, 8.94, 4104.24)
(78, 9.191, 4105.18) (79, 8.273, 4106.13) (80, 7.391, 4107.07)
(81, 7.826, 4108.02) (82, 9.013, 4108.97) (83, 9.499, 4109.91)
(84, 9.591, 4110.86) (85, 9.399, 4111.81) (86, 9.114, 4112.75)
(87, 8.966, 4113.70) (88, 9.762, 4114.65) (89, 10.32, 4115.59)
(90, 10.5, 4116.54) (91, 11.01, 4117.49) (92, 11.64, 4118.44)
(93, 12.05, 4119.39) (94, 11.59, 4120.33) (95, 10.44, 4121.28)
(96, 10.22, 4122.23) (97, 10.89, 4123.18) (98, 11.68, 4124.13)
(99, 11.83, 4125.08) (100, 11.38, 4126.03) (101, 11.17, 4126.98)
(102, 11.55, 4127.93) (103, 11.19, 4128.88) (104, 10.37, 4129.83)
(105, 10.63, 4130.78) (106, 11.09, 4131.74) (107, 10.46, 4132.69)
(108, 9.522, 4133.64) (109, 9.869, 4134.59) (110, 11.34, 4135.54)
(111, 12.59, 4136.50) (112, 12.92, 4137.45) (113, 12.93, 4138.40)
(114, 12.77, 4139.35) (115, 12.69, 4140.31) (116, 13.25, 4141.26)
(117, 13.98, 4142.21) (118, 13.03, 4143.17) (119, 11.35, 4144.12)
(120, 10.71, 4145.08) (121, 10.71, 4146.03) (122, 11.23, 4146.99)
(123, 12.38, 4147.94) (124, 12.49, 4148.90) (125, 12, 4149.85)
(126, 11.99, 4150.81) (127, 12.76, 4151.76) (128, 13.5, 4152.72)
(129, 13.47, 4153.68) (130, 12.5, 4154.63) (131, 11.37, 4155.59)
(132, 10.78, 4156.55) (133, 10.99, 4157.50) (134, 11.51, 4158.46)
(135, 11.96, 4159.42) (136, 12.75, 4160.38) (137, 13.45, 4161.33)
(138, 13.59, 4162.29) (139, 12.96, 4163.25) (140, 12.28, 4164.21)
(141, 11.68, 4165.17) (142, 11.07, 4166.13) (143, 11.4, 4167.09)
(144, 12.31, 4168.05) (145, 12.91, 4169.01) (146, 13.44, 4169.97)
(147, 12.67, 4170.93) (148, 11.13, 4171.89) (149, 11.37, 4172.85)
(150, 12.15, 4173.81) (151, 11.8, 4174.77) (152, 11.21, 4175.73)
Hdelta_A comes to 6.2 AA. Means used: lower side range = 12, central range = 10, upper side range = 11.9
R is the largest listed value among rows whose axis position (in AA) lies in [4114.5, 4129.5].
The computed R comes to 12.05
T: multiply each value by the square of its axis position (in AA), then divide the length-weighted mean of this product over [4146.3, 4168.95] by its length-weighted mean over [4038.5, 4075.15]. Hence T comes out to 1.06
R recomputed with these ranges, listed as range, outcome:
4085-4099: 13.29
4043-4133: 13.89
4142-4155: 13.98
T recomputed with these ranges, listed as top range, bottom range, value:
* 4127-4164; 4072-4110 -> 1.16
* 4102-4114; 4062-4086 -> 0.77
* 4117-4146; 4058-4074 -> 1.00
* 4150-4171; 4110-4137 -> 1.17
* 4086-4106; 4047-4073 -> 0.84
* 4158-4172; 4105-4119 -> 1.34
